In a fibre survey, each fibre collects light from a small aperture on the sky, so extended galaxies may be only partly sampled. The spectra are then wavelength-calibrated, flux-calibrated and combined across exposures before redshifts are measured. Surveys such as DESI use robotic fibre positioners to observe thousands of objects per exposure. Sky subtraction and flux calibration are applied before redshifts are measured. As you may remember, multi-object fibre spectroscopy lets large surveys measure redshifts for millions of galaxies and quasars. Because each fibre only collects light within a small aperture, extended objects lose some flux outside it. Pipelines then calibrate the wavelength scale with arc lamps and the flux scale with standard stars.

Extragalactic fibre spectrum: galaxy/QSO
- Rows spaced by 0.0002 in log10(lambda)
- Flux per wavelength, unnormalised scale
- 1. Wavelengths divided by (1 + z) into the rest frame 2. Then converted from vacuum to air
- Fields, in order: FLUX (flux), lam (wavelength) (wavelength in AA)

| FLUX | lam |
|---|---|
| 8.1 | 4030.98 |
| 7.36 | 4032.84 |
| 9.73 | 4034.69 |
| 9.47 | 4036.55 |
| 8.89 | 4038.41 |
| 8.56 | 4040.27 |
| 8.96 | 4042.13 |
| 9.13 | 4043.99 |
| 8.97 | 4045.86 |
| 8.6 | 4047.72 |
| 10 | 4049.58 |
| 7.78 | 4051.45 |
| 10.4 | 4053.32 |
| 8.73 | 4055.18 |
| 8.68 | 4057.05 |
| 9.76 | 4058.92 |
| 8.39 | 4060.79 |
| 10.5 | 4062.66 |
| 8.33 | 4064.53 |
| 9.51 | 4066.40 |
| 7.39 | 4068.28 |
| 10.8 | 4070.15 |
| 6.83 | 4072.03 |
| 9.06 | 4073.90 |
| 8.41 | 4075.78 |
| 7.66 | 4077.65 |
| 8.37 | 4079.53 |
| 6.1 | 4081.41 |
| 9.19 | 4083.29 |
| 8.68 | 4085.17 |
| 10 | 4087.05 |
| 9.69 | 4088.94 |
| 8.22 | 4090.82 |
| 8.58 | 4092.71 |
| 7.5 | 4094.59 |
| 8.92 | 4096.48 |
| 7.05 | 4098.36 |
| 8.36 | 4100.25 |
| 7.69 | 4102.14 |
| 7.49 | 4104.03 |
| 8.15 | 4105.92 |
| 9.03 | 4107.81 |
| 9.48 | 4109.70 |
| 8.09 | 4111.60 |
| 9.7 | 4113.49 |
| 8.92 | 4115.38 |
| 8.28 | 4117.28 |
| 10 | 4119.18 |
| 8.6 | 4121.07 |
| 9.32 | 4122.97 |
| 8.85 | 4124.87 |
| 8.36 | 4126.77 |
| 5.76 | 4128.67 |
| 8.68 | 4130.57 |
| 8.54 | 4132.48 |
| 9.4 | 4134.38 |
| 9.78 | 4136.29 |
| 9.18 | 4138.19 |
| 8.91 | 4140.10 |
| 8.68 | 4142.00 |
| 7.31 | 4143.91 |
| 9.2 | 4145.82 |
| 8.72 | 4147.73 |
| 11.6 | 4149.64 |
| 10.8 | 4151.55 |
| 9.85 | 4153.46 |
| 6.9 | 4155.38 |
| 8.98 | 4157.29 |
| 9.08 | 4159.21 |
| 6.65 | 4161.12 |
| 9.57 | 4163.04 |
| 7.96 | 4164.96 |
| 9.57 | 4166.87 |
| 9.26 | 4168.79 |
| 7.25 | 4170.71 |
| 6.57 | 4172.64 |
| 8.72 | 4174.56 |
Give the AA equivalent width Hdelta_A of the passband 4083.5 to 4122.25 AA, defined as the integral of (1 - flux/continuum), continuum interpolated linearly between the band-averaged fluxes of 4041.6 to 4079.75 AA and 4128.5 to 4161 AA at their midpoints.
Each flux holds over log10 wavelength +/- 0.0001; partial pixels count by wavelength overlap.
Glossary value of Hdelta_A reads 1.1 AA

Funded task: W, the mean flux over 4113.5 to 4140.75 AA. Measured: 8.79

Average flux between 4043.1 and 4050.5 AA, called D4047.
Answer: 9.18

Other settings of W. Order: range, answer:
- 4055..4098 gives 8.64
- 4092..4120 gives 8.48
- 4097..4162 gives 8.69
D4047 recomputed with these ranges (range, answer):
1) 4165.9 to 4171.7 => 8.68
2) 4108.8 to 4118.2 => 8.89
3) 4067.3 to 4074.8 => 8.52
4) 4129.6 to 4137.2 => 9.08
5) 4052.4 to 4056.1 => 9.58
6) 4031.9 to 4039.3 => 8.86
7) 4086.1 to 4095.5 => 8.8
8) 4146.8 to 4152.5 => 10.4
